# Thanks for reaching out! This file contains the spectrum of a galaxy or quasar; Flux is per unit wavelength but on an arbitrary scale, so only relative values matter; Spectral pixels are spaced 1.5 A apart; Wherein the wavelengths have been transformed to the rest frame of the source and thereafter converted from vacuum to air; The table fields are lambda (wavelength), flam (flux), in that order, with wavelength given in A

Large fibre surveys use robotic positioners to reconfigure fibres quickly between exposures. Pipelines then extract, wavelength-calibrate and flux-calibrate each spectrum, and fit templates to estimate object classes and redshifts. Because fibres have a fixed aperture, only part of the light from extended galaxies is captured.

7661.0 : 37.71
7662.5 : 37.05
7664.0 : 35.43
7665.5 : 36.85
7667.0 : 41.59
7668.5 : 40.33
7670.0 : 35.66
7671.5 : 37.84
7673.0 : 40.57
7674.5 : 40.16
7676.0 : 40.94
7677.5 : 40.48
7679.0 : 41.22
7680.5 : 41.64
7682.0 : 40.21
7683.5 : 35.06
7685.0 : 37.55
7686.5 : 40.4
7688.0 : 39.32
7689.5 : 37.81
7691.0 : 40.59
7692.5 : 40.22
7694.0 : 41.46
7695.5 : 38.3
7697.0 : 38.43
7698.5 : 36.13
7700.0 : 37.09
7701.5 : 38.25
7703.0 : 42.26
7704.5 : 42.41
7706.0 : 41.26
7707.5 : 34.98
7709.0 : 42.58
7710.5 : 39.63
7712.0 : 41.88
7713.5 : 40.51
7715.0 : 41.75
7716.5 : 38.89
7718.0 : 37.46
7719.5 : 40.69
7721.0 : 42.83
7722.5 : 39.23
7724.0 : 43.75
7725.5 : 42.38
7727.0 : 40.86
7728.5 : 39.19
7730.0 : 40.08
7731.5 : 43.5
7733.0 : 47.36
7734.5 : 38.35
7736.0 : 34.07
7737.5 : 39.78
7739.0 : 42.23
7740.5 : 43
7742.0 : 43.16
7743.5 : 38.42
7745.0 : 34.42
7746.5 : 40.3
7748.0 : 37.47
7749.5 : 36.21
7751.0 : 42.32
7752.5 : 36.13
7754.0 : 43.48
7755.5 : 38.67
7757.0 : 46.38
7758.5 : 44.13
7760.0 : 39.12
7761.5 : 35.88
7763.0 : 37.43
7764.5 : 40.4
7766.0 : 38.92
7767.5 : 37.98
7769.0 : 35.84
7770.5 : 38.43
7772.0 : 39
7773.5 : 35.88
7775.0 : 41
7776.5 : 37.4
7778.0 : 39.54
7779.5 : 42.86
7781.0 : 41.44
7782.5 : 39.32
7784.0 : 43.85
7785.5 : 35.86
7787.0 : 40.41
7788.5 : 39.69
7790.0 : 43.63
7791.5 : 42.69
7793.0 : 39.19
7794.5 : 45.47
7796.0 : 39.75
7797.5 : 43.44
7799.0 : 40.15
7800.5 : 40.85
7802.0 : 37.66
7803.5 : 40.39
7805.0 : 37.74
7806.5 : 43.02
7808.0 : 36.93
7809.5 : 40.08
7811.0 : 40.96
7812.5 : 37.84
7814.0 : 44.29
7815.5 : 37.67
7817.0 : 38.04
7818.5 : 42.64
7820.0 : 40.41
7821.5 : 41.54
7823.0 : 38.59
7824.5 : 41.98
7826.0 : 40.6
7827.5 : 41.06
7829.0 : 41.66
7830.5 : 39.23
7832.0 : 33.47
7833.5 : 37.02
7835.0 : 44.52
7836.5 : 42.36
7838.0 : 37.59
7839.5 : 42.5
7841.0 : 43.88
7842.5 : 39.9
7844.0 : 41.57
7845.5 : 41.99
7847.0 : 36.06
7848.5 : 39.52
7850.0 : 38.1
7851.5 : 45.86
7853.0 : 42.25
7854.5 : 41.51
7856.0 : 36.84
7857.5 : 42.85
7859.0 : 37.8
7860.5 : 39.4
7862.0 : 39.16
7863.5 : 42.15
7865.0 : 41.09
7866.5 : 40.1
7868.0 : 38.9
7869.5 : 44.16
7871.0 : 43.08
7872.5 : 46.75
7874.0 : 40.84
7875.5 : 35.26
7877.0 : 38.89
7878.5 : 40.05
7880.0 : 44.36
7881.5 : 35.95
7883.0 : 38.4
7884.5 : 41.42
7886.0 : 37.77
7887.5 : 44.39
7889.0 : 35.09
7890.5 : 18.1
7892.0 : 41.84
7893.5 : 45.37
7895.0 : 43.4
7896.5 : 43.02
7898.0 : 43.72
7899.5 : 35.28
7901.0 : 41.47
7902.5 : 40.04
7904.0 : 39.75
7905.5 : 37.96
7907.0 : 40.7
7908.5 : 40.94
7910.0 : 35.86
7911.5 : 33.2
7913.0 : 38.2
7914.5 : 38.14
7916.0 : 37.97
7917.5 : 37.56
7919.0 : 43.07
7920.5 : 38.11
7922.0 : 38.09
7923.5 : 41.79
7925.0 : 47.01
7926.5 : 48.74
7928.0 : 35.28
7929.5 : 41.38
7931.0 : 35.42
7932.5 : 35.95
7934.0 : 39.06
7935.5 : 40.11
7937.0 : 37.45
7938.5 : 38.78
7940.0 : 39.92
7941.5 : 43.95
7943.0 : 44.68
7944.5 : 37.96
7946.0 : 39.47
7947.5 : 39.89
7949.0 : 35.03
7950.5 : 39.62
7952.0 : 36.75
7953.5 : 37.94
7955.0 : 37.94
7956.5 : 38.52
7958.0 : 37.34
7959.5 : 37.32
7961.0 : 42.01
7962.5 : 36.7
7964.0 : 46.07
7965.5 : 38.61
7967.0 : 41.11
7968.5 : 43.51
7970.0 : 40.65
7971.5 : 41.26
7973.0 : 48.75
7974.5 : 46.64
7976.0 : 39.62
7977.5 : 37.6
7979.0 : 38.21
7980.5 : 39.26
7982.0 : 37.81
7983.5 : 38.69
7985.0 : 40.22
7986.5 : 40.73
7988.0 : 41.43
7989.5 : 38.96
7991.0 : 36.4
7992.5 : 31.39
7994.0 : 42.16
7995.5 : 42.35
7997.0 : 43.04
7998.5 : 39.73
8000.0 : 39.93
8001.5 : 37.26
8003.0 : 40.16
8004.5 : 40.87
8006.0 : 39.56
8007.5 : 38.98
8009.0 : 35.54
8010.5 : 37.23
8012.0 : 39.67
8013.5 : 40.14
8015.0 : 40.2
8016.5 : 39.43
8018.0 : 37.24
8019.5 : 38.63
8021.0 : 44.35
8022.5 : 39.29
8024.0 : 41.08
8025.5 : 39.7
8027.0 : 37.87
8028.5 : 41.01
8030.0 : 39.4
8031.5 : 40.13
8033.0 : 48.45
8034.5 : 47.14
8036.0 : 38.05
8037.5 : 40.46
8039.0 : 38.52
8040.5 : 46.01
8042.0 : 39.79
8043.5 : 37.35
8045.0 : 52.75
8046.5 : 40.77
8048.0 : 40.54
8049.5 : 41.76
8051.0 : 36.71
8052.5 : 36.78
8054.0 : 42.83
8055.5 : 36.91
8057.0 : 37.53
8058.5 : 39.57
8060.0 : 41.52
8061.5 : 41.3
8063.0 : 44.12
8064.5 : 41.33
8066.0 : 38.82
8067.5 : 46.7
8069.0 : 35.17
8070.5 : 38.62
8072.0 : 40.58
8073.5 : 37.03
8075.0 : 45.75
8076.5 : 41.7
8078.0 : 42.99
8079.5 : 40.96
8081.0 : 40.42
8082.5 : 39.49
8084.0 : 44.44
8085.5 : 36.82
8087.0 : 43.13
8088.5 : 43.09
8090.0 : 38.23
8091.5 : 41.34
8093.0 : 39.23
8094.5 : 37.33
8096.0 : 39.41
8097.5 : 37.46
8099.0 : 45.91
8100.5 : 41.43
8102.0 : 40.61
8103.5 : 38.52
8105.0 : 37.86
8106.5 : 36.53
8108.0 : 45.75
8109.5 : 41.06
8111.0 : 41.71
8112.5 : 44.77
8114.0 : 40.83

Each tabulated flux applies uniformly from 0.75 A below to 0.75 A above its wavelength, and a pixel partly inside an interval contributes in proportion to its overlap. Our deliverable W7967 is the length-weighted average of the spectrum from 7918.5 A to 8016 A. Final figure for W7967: 39.8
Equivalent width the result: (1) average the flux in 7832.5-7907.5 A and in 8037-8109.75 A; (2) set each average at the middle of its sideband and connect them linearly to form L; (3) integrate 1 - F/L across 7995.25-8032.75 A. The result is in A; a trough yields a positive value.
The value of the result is 0.7 A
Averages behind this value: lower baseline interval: 40.2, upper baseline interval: 40.7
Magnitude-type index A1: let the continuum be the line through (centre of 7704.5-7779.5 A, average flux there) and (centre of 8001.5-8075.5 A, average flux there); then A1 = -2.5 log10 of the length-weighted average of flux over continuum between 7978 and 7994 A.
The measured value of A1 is 0.051 mag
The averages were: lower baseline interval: 39.9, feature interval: 38.5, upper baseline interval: 40.4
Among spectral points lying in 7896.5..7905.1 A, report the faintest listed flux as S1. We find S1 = 35.28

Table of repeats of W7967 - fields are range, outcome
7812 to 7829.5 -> 40.5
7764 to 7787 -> 39.2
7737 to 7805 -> 40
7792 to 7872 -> 40.5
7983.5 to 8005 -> 39.6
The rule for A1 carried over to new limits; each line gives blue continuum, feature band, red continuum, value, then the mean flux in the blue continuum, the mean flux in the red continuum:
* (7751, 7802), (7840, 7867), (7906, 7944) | -0.019 mag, 40.1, 39.6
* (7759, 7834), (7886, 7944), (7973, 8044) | 0.013 mag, 39.8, 40.1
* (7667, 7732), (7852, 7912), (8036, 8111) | 0.013 mag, 39.9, 40.7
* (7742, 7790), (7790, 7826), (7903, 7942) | -0.031 mag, 39.4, 39.4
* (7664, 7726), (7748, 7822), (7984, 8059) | -0.005 mag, 39.7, 40.1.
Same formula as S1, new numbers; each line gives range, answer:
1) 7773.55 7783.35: 37.4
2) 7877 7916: 18.1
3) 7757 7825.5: 35.84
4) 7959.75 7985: 36.7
